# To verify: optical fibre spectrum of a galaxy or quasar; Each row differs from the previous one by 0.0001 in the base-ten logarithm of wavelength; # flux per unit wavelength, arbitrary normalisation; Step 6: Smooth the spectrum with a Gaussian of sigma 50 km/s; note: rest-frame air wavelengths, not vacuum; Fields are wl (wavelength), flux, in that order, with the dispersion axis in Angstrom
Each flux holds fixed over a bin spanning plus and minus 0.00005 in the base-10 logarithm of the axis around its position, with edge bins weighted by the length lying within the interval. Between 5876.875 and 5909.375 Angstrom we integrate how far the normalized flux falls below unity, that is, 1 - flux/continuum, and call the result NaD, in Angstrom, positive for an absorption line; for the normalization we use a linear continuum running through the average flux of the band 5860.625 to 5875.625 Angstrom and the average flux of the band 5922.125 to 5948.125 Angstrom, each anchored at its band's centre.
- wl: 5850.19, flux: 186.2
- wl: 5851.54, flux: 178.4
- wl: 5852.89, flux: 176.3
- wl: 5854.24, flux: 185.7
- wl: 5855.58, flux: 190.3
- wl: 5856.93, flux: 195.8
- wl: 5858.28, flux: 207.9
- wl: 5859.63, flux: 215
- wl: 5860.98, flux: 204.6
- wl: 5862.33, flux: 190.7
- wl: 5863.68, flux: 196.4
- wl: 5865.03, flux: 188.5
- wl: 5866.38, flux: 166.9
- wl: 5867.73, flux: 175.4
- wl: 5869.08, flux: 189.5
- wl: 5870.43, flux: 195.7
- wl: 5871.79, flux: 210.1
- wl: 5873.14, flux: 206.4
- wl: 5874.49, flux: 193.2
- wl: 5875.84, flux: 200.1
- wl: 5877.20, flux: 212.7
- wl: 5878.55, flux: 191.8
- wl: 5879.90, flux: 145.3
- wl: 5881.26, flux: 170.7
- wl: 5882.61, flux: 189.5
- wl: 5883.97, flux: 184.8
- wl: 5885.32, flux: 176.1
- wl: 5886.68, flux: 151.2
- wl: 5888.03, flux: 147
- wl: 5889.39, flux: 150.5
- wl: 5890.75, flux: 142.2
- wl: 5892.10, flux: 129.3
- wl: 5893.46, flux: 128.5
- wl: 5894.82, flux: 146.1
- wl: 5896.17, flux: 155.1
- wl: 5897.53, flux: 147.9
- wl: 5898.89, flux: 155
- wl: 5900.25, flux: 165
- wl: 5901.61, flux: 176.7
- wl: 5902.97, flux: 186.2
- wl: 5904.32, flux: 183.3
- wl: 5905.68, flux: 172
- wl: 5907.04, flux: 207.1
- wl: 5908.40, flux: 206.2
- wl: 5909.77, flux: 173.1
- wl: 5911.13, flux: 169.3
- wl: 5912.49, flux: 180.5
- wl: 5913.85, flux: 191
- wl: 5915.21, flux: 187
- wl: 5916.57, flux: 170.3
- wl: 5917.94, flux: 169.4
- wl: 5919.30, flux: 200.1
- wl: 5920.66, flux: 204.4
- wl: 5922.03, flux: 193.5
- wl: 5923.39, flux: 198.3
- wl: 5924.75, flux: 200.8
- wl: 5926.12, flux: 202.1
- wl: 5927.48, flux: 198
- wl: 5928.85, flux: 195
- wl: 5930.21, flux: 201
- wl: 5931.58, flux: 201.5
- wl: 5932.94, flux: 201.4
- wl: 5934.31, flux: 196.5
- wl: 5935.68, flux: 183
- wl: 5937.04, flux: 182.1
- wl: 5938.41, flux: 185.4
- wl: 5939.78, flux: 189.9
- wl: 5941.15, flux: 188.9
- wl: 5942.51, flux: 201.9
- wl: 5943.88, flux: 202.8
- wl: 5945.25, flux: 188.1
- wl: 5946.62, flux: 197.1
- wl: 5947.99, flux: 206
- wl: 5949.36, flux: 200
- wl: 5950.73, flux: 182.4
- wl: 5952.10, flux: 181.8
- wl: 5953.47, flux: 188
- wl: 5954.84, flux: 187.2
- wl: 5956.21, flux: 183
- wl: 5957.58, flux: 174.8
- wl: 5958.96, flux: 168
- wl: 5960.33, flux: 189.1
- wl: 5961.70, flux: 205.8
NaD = 4.5 Angstrom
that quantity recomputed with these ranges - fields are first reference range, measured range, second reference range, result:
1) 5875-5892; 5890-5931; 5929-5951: 1.0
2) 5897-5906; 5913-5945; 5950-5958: -2.9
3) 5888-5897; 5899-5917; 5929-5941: -2.3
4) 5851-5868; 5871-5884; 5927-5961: 0.0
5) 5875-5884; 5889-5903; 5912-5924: 2.6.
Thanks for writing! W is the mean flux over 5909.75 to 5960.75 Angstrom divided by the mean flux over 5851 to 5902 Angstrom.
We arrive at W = 1.07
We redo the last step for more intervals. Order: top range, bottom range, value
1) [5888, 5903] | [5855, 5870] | 0.78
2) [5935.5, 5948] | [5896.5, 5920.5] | 1.07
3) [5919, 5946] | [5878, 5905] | 1.22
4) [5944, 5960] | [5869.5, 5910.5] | 1.08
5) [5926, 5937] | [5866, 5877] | 1.01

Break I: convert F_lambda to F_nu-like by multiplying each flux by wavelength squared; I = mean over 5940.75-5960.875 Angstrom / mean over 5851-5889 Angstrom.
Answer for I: 1.04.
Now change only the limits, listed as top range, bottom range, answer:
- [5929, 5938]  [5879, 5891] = 1.21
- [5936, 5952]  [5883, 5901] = 1.28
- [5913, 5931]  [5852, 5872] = 1.03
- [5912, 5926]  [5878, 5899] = 1.23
